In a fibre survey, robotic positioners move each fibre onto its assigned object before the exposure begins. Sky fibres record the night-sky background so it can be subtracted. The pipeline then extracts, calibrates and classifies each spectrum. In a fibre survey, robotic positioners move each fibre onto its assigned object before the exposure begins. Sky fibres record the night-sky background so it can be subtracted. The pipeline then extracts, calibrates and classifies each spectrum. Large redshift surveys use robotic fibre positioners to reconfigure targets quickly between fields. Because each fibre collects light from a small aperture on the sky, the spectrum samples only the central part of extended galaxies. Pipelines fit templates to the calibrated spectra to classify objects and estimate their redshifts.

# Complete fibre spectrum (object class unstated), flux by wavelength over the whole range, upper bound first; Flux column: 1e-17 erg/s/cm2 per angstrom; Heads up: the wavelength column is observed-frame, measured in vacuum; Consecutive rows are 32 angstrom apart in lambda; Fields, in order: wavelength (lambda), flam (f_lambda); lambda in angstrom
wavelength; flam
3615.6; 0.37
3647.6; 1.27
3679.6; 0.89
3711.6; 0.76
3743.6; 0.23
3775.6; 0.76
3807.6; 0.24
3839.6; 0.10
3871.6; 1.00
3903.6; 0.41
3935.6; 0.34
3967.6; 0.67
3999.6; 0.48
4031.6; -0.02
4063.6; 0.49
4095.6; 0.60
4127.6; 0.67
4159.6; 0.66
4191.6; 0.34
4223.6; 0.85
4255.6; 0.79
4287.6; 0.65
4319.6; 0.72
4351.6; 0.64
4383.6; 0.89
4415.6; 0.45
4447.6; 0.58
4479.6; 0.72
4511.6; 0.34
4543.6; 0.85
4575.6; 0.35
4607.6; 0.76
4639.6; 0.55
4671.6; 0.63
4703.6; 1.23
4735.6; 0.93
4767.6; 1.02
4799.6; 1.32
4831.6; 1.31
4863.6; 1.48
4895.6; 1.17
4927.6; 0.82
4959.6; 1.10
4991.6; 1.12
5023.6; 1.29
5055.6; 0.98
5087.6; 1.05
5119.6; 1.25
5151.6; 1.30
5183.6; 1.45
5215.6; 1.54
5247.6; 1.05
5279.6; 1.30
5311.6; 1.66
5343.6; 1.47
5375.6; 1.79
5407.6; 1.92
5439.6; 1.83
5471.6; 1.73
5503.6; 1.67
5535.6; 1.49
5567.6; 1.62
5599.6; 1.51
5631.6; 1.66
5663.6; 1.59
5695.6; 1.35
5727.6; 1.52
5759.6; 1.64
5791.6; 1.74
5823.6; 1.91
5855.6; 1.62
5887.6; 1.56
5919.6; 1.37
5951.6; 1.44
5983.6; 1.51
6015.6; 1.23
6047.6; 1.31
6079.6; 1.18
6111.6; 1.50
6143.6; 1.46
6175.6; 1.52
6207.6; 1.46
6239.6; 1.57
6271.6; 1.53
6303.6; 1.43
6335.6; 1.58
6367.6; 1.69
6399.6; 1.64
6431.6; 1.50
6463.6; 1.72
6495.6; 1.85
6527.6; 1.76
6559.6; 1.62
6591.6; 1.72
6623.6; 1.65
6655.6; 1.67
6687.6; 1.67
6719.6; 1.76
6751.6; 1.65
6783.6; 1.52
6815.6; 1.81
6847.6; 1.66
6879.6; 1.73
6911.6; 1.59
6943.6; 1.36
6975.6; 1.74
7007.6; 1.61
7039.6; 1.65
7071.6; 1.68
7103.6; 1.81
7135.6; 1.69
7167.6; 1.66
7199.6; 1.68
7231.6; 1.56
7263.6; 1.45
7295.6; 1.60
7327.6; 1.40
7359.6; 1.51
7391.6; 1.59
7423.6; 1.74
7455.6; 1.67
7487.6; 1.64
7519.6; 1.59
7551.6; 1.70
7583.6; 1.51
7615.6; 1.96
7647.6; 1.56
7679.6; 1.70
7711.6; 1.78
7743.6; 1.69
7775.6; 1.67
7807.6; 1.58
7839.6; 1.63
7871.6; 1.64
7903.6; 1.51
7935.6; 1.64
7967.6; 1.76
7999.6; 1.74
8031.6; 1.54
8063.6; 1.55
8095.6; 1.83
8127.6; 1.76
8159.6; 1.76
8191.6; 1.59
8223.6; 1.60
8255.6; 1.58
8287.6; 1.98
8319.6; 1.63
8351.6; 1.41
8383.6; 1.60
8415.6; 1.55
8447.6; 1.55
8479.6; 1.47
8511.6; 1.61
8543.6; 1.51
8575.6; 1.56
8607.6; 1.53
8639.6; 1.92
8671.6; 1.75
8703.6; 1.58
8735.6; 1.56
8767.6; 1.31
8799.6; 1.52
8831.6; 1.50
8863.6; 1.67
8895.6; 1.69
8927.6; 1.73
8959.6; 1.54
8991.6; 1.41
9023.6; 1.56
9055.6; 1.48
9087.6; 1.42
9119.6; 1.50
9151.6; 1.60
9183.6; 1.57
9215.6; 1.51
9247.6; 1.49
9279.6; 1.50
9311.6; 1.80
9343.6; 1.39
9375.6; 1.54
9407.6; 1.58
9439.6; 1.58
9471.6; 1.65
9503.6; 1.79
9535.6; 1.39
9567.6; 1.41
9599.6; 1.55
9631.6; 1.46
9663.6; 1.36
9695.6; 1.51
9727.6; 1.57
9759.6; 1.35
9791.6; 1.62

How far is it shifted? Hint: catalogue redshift 0.18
